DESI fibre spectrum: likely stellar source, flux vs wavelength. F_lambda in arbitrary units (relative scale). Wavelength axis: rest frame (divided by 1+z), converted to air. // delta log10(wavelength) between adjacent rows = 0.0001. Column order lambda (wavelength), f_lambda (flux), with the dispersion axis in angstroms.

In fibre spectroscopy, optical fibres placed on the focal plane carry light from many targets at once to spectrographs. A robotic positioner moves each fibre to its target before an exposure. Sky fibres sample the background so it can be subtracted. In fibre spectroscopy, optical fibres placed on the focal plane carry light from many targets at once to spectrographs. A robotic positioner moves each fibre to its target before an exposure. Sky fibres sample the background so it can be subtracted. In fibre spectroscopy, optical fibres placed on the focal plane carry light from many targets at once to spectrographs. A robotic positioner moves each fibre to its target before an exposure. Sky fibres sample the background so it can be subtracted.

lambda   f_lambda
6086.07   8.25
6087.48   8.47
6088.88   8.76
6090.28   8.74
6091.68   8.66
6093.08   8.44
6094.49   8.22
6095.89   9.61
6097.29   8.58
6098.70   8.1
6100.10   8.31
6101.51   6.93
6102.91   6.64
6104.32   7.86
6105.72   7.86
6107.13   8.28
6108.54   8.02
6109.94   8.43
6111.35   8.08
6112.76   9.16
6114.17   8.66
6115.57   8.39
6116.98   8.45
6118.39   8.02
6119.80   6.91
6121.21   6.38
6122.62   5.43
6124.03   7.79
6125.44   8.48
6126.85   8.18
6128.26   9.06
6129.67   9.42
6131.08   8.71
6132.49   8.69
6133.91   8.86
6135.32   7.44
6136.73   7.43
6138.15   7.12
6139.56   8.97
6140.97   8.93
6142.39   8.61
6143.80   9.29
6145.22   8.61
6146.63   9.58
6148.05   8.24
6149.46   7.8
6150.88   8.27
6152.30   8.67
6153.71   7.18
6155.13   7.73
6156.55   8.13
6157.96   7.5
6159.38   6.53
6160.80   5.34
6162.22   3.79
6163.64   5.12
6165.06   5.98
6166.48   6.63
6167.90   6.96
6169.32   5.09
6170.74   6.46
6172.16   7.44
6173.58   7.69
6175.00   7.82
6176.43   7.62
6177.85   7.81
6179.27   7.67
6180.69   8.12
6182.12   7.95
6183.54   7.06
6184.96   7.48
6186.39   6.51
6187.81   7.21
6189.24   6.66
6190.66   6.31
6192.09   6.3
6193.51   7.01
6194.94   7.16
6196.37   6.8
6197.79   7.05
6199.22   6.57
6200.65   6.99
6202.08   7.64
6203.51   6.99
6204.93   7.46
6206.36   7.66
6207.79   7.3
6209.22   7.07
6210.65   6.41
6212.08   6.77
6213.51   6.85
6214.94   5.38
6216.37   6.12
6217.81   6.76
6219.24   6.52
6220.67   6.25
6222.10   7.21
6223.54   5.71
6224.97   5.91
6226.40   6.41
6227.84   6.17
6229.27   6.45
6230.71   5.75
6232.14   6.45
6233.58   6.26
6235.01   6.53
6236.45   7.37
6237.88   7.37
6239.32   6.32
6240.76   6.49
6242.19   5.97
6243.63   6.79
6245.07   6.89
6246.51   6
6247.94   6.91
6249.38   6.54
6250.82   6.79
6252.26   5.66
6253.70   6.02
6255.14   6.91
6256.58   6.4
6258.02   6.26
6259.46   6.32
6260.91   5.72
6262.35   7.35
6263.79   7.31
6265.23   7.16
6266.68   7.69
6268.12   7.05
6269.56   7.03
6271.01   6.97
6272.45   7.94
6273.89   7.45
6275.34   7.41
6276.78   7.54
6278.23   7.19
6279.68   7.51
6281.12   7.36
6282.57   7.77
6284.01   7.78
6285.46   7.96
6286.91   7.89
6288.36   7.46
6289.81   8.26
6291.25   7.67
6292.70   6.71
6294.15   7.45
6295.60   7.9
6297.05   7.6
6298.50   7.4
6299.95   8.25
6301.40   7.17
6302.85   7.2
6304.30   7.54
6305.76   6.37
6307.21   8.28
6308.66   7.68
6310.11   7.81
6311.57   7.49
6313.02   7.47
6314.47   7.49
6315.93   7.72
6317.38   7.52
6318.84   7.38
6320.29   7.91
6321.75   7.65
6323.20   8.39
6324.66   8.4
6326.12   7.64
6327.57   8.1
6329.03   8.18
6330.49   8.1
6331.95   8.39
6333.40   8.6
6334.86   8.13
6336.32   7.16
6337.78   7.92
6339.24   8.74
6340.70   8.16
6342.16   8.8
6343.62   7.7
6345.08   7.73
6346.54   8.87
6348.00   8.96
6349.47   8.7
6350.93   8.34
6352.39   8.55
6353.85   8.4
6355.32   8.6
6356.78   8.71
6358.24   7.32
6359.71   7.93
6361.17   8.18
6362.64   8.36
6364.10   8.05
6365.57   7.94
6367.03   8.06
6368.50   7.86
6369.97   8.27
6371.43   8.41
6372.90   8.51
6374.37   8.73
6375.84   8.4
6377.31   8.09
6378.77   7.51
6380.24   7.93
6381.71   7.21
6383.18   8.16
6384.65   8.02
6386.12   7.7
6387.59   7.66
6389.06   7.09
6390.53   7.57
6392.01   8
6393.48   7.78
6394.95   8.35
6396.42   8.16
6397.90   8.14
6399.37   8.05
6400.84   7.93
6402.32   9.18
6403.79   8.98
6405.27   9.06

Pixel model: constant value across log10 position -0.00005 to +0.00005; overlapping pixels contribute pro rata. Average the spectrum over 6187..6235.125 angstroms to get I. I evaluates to 6.65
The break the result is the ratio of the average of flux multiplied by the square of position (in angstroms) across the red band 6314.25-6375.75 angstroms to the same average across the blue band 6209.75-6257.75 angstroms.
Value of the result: 1.31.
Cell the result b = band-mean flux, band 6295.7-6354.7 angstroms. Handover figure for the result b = 7.95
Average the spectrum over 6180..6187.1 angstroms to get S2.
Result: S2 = 7.42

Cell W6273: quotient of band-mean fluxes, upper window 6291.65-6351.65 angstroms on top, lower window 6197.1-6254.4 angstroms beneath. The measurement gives 1.19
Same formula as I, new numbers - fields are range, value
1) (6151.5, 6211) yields 6.98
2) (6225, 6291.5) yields 6.91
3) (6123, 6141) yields 8.32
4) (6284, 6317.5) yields 7.58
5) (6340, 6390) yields 8.14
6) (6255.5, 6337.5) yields 7.53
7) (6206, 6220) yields 6.66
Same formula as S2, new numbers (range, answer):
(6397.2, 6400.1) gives 8.1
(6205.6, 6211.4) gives 7.11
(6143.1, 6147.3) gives 9.16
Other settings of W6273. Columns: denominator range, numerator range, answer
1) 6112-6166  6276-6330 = 0.98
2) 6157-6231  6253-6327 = 1.10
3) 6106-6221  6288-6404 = 1.07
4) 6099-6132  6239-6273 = 0.84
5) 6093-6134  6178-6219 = 0.86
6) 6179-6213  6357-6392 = 1.12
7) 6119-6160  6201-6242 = 0.82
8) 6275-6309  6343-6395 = 1.07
